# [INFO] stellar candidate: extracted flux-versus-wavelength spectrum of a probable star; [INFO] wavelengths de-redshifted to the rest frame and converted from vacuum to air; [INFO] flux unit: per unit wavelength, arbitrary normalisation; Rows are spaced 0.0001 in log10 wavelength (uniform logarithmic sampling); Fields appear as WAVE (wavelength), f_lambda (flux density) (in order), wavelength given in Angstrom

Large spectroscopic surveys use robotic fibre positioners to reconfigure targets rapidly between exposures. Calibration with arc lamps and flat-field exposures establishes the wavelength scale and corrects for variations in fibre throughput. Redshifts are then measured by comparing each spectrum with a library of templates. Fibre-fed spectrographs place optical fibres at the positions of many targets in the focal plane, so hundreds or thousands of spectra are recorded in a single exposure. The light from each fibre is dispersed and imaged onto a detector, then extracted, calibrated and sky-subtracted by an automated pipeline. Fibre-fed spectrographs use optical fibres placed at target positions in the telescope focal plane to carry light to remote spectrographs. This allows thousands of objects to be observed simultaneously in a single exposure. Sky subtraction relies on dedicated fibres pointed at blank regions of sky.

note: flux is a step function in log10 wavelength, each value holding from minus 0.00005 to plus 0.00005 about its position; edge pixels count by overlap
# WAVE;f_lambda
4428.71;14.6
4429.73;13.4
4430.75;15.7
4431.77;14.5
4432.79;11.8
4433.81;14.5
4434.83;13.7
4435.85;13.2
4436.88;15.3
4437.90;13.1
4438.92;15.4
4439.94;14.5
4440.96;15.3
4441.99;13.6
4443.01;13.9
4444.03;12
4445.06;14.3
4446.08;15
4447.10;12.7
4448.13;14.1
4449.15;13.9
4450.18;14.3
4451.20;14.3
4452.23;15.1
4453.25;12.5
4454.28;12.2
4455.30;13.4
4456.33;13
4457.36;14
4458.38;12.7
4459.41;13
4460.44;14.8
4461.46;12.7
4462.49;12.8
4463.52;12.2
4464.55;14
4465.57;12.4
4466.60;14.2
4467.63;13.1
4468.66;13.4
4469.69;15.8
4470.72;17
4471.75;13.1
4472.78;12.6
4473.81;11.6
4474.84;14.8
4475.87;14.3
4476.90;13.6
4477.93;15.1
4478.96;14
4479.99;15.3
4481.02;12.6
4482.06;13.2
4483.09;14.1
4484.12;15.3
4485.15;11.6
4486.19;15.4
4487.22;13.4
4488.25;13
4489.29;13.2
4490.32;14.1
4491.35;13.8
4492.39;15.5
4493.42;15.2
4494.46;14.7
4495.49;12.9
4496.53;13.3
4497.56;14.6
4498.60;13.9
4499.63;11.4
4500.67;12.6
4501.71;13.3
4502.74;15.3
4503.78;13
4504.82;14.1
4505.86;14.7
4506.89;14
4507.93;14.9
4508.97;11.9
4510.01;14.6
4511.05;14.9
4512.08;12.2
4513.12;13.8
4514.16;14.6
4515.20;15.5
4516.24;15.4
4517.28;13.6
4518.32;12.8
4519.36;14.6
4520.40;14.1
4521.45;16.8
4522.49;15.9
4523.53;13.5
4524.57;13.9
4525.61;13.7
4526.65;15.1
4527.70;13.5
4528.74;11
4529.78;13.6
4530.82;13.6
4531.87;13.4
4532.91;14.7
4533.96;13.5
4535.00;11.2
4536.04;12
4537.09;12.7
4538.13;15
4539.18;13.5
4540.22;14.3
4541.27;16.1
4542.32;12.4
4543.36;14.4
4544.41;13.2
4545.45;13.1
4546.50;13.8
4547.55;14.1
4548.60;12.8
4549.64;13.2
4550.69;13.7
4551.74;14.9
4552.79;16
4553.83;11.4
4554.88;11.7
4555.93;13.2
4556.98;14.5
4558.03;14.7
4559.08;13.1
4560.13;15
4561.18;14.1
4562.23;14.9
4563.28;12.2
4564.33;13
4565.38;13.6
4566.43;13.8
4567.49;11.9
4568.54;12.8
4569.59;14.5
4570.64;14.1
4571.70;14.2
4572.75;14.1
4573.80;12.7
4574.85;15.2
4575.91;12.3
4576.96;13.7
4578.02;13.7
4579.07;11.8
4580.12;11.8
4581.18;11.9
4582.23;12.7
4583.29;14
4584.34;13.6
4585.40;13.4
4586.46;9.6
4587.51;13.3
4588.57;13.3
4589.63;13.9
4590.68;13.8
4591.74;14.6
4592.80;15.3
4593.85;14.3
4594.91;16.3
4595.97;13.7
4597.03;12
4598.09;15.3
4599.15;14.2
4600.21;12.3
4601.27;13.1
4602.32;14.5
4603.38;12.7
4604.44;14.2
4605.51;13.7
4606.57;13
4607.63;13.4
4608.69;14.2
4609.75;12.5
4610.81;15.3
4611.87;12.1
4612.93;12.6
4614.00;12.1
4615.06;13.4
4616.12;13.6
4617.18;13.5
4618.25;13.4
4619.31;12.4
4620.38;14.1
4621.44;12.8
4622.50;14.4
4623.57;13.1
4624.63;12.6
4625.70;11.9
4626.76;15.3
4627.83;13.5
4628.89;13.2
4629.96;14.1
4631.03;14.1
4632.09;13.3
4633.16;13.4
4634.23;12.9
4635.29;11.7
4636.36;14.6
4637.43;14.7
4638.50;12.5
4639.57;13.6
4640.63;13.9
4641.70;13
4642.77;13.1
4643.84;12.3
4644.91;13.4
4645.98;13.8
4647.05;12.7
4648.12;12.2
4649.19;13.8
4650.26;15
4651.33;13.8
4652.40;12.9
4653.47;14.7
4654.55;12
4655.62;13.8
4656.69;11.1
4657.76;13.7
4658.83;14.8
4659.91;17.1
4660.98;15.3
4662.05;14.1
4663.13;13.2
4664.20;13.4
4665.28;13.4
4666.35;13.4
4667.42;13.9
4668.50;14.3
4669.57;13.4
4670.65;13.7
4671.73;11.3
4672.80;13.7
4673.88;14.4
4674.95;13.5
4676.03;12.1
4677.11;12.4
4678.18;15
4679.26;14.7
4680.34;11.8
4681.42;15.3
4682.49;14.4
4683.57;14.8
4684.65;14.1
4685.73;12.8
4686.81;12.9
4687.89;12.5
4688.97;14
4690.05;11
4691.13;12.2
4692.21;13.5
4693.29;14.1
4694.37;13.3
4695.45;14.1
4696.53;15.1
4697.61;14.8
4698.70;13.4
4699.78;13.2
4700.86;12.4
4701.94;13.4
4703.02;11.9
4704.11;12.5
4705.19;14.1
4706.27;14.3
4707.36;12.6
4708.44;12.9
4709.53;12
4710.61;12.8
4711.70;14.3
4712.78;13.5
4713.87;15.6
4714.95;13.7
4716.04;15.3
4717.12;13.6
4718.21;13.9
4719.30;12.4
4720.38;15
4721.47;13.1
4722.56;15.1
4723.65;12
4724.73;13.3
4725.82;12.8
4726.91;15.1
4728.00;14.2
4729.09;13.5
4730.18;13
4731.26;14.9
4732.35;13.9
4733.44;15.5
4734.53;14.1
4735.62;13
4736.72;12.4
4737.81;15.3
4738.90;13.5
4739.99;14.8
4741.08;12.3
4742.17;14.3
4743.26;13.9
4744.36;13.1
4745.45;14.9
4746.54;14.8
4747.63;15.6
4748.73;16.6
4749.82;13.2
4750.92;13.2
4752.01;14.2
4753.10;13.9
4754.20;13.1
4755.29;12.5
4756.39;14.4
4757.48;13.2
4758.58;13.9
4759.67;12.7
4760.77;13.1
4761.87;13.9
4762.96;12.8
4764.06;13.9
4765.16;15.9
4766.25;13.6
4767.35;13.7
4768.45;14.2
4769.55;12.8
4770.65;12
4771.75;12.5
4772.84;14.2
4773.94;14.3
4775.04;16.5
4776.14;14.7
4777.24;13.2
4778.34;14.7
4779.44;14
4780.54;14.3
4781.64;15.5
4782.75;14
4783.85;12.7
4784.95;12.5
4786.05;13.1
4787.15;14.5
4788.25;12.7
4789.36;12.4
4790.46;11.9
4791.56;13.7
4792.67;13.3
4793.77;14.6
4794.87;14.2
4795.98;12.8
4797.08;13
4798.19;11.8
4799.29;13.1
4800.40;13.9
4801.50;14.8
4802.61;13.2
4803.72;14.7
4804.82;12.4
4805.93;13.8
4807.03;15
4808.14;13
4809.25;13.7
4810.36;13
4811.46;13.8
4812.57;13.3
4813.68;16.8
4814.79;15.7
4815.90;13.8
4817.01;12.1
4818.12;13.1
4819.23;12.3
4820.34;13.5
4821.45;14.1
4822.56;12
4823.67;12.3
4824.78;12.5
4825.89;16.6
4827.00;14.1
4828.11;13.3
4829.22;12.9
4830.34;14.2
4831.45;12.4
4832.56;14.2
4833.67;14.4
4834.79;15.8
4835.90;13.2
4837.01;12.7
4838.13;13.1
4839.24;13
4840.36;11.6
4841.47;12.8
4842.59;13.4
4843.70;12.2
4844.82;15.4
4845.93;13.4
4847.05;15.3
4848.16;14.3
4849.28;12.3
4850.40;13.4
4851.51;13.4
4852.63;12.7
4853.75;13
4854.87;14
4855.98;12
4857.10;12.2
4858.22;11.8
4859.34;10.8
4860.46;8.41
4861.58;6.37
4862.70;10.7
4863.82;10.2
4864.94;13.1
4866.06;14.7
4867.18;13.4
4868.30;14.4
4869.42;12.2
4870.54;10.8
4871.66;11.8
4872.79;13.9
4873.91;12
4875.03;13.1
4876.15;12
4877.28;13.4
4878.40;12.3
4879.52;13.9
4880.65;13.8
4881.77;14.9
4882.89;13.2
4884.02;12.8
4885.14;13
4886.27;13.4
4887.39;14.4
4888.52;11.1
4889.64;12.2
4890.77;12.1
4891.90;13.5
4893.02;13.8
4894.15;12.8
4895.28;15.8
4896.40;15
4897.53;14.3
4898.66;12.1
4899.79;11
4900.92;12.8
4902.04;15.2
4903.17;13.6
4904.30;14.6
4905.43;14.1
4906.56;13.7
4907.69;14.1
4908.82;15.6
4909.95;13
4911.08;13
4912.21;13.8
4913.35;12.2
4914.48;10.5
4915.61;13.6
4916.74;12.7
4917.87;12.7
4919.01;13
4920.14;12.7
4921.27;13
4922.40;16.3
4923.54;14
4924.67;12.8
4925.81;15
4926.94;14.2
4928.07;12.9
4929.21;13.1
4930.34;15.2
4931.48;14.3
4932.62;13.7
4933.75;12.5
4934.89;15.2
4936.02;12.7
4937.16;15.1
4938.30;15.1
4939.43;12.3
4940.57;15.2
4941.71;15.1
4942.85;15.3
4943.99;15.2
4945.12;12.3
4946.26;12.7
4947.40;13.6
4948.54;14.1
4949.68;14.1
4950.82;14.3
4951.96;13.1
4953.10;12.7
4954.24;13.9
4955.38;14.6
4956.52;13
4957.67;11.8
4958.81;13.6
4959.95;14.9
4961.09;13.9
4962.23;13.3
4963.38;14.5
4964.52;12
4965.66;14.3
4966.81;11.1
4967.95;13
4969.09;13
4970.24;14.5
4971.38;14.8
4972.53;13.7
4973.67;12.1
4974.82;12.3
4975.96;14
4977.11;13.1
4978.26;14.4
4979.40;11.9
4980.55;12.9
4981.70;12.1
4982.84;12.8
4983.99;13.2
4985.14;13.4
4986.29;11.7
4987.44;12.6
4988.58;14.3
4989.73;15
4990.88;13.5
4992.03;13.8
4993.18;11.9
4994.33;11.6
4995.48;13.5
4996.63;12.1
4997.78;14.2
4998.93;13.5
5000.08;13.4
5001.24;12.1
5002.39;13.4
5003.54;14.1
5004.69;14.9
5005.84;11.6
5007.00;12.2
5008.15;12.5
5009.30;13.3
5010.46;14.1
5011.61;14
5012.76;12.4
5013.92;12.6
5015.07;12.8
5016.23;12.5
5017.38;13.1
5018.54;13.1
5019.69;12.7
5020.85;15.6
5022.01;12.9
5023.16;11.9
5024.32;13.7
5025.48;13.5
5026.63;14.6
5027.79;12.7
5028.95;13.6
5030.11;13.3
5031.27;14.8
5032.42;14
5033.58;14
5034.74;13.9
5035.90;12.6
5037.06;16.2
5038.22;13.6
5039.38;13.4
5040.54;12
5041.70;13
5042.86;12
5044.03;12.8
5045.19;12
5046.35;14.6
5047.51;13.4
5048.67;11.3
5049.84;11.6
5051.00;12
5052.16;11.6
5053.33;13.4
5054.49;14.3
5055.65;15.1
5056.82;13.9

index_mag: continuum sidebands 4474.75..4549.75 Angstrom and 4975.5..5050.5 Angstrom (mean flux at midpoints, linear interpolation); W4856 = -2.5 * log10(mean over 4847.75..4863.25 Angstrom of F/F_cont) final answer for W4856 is 0.14 mag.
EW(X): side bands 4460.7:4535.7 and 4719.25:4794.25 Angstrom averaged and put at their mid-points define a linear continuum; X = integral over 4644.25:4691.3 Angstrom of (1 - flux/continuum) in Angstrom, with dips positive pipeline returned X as 0.9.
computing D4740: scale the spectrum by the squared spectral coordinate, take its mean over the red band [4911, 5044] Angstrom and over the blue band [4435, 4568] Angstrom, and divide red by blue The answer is 1.2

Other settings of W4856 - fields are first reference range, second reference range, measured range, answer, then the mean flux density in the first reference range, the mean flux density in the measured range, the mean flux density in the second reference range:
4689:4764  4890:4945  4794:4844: 0.01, 13.7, 13.5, 13.7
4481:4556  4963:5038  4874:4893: 0.03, 13.8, 13.1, 13.3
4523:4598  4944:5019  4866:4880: 0.04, 13.5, 12.8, 13.2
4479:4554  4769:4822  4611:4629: 0.04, 13.9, 13.2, 13.6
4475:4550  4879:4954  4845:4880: 0.10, 13.9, 12.5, 13.6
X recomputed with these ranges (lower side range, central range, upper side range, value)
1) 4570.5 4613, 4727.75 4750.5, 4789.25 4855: -1.1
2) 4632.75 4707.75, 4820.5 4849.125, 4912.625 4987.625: -0.1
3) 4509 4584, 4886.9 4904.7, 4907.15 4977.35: 0.3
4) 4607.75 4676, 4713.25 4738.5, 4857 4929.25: -1.2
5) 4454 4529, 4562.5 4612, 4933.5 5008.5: 1.1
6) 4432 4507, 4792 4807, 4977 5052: -0.2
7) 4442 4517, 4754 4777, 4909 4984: -0.2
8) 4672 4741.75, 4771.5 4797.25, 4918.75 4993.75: -0.3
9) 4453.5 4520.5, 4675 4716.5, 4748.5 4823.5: 0.6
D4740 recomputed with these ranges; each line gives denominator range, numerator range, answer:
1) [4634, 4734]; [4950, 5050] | 1.11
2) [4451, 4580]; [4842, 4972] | 1.14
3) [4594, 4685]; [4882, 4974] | 1.13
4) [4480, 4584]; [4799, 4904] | 1.10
